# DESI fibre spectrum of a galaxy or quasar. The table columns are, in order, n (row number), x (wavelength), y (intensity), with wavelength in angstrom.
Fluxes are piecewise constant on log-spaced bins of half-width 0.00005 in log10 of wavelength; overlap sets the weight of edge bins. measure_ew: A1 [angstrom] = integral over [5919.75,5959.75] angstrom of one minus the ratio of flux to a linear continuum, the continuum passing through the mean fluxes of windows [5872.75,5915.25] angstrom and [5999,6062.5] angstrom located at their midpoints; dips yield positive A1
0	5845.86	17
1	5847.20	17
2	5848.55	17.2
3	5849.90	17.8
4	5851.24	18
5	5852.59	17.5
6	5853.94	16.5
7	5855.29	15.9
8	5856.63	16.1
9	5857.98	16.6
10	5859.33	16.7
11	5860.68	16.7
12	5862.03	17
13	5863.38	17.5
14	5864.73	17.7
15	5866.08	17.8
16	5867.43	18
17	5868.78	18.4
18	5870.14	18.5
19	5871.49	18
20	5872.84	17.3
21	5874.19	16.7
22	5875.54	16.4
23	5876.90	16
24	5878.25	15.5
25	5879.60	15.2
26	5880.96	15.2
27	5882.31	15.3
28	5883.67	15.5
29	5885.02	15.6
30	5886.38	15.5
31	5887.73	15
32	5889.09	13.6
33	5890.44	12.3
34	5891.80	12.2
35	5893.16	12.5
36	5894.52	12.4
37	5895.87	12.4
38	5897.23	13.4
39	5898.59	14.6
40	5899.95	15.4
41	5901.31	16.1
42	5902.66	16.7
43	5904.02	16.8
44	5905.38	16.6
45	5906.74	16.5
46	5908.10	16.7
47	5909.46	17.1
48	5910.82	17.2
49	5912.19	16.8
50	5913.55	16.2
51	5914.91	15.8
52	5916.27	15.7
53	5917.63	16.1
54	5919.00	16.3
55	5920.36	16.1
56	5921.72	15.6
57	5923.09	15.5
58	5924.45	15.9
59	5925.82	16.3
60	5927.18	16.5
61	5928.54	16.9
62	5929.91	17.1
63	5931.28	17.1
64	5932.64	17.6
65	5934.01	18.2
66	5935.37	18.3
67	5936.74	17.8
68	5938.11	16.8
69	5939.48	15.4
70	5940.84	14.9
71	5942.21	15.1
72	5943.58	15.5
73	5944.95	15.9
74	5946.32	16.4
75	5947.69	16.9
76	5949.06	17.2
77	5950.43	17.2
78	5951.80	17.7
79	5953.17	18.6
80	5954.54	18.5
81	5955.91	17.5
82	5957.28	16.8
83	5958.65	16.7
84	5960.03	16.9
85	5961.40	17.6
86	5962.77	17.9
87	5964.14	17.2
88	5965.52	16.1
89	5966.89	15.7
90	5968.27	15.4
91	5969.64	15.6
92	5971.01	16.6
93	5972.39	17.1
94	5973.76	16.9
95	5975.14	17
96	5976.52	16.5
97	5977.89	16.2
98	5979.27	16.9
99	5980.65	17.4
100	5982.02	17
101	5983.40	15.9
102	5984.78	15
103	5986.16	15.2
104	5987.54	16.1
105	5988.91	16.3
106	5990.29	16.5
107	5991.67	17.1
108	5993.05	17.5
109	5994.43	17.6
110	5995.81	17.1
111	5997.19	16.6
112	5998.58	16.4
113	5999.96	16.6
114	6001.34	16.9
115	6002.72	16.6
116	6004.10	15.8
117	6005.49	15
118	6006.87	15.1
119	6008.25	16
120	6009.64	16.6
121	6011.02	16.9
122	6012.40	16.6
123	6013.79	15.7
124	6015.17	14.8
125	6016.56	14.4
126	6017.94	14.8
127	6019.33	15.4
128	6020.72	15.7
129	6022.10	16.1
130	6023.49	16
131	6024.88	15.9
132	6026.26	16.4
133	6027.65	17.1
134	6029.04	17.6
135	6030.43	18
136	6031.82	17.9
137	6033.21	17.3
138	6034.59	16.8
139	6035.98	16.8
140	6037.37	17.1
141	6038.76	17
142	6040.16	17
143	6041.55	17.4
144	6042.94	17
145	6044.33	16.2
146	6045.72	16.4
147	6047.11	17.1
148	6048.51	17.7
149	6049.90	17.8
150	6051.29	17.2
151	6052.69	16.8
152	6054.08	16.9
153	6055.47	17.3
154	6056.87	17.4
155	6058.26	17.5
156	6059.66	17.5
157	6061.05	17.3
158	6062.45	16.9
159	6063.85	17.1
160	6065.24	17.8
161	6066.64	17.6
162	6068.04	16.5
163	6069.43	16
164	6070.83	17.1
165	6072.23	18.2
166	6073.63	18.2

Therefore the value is -2.6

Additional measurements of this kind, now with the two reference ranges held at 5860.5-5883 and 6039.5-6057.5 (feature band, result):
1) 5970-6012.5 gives 1.38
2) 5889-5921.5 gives 3.20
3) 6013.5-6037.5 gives 1.06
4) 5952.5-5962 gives -0.29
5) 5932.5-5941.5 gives 0.00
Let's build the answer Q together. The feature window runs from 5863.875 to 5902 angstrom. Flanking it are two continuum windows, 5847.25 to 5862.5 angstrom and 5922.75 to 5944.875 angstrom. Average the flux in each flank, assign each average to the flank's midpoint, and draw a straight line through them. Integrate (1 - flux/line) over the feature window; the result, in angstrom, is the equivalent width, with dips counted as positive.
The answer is 3.0 angstrom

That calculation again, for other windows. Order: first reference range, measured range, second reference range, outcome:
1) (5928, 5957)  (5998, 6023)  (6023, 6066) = 1.77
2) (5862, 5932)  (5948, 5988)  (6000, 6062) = -1.20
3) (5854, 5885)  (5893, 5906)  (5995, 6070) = 1.50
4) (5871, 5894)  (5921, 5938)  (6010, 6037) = -1.49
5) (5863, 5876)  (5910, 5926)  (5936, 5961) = 0.92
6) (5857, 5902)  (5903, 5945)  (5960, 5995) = -1.02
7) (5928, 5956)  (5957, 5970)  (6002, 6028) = 0.02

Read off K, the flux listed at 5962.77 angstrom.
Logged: 17.9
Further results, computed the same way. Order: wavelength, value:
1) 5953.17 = 18.6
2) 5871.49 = 18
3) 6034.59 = 16.8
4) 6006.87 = 15.1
